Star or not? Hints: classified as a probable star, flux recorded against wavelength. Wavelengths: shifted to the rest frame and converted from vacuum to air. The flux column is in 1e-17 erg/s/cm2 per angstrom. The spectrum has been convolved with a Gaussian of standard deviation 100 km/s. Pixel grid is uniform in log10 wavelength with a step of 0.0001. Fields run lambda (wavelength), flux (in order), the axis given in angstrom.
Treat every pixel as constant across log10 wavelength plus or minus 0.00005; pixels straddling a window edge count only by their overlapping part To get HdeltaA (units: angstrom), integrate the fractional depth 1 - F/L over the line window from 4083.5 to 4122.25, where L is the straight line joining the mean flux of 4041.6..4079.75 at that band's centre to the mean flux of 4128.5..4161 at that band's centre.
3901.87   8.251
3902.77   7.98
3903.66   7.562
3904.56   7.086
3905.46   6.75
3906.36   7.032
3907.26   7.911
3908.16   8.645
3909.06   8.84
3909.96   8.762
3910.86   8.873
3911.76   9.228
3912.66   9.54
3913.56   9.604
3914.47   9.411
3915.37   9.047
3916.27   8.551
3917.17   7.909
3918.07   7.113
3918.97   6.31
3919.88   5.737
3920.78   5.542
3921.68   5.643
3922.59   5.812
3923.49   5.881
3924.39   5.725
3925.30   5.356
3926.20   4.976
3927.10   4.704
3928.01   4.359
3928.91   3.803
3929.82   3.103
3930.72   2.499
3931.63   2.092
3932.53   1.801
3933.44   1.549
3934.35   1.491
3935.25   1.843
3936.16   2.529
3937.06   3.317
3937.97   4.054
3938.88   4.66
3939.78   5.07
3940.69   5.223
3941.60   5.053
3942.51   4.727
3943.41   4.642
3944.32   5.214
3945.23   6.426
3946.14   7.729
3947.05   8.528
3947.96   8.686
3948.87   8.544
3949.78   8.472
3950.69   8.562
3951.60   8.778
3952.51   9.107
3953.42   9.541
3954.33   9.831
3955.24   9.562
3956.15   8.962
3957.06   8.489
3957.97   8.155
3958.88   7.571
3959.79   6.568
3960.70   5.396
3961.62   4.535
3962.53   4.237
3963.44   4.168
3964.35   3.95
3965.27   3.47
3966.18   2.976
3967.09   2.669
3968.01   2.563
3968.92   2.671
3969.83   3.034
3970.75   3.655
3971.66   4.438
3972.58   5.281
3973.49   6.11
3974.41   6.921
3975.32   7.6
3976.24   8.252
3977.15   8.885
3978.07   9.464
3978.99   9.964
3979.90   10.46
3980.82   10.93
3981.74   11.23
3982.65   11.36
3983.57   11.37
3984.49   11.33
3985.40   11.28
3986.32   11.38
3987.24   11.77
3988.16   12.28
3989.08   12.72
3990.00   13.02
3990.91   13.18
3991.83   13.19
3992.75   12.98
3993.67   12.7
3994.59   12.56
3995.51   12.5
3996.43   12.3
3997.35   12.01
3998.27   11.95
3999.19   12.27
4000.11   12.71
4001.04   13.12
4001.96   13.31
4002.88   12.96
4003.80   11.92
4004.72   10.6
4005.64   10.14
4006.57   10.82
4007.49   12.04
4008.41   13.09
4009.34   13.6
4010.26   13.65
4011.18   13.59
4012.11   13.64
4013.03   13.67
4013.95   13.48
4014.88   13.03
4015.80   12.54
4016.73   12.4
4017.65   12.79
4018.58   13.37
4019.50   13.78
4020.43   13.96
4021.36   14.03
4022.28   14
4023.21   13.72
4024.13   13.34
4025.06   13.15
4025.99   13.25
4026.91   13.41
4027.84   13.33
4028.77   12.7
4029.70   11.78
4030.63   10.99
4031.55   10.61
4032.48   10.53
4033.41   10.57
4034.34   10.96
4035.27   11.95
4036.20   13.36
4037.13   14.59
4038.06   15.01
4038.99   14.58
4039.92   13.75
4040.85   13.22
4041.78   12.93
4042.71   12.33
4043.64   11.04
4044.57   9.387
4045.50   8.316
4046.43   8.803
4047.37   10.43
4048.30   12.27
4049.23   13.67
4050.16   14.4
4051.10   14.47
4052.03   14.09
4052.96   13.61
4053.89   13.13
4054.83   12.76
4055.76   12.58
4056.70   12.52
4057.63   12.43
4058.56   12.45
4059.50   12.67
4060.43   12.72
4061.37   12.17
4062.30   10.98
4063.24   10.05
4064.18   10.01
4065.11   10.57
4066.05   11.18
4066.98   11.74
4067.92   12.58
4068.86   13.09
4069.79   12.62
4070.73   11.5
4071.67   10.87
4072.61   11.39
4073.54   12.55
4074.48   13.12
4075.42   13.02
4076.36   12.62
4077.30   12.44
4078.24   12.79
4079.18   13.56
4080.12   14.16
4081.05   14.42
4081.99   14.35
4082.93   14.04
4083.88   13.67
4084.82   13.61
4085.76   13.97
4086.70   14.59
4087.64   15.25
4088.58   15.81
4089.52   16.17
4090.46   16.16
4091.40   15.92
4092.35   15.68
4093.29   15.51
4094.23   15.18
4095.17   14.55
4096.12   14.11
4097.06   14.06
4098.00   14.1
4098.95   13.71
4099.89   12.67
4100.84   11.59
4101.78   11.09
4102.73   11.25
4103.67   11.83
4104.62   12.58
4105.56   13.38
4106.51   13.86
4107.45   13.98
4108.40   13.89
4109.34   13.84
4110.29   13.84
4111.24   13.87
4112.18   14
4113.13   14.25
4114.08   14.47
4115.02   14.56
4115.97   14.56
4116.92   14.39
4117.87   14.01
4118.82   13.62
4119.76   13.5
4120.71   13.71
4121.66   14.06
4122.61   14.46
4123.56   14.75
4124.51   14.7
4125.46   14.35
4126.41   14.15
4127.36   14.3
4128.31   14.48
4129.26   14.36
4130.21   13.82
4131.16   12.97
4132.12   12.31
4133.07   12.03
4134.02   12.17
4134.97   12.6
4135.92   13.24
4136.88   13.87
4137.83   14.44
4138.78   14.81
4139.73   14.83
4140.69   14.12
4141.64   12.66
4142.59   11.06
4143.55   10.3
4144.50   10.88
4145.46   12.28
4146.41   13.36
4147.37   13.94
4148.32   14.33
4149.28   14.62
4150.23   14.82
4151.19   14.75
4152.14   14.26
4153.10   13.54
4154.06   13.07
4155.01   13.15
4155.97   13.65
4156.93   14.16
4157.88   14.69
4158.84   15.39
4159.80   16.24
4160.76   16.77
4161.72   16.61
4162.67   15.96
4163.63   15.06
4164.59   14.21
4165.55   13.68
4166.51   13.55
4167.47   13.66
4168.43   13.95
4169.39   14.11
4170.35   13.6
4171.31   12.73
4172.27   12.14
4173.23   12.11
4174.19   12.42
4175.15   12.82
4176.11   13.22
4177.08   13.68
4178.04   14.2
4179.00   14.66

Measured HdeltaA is -3.5 angstrom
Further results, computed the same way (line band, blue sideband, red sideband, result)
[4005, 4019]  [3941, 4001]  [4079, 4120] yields -3.4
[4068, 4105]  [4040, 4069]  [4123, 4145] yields -3.0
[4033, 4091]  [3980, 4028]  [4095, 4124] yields 1.8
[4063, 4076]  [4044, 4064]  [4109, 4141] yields 0.7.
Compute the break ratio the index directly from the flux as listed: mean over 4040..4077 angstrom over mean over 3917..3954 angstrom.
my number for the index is 2.23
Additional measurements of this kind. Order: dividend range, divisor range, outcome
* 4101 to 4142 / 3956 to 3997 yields 1.62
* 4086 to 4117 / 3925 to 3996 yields 1.98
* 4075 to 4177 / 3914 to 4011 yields 1.76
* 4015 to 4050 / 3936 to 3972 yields 2.11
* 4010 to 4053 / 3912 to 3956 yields 2.11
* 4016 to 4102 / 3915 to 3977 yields 2.30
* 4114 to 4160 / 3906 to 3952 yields 2.27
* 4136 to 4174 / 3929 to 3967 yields 2.48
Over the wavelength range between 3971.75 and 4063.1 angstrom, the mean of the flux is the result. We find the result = 12.1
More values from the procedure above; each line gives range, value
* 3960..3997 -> 8.48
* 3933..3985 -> 6.5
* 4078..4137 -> 13.9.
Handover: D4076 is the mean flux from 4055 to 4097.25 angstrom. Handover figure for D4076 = 13.2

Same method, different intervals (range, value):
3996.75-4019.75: 12.6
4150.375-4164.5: 14.8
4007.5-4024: 13.4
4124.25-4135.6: 13.5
